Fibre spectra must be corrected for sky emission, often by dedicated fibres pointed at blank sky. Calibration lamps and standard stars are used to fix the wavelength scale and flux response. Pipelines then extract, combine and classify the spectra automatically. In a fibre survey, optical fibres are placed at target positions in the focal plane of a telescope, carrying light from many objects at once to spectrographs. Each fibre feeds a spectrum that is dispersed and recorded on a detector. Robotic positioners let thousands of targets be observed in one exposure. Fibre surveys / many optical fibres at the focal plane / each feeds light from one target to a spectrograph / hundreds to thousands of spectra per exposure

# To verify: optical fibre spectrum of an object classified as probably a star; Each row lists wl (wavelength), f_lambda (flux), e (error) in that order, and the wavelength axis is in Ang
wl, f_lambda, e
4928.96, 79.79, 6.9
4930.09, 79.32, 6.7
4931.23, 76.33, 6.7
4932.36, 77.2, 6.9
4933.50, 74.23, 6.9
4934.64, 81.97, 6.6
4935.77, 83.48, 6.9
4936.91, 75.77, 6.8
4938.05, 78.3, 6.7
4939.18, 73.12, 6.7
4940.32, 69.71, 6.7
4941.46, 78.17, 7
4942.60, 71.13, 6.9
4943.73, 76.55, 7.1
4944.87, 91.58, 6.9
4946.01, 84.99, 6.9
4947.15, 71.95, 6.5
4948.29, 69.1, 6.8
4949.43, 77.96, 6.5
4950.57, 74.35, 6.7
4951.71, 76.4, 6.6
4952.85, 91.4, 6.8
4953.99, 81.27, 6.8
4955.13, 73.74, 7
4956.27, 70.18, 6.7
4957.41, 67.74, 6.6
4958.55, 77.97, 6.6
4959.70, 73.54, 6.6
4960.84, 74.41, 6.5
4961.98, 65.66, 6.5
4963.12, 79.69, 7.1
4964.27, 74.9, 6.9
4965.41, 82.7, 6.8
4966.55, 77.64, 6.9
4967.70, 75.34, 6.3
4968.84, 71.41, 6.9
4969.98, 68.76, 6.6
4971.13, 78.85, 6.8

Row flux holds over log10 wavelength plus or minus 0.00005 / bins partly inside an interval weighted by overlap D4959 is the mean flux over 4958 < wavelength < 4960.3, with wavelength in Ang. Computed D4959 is 75.5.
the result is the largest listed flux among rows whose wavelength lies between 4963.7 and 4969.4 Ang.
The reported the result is 82.7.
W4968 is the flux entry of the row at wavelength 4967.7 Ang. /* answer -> 75.34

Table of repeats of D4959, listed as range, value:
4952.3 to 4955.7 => 82.1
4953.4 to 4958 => 73.4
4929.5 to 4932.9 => 77.8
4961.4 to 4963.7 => 72.6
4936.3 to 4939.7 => 75.9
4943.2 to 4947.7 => 81.3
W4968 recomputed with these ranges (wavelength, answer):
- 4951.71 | 76.4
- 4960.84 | 74.41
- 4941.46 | 78.17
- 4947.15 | 71.95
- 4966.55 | 77.64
